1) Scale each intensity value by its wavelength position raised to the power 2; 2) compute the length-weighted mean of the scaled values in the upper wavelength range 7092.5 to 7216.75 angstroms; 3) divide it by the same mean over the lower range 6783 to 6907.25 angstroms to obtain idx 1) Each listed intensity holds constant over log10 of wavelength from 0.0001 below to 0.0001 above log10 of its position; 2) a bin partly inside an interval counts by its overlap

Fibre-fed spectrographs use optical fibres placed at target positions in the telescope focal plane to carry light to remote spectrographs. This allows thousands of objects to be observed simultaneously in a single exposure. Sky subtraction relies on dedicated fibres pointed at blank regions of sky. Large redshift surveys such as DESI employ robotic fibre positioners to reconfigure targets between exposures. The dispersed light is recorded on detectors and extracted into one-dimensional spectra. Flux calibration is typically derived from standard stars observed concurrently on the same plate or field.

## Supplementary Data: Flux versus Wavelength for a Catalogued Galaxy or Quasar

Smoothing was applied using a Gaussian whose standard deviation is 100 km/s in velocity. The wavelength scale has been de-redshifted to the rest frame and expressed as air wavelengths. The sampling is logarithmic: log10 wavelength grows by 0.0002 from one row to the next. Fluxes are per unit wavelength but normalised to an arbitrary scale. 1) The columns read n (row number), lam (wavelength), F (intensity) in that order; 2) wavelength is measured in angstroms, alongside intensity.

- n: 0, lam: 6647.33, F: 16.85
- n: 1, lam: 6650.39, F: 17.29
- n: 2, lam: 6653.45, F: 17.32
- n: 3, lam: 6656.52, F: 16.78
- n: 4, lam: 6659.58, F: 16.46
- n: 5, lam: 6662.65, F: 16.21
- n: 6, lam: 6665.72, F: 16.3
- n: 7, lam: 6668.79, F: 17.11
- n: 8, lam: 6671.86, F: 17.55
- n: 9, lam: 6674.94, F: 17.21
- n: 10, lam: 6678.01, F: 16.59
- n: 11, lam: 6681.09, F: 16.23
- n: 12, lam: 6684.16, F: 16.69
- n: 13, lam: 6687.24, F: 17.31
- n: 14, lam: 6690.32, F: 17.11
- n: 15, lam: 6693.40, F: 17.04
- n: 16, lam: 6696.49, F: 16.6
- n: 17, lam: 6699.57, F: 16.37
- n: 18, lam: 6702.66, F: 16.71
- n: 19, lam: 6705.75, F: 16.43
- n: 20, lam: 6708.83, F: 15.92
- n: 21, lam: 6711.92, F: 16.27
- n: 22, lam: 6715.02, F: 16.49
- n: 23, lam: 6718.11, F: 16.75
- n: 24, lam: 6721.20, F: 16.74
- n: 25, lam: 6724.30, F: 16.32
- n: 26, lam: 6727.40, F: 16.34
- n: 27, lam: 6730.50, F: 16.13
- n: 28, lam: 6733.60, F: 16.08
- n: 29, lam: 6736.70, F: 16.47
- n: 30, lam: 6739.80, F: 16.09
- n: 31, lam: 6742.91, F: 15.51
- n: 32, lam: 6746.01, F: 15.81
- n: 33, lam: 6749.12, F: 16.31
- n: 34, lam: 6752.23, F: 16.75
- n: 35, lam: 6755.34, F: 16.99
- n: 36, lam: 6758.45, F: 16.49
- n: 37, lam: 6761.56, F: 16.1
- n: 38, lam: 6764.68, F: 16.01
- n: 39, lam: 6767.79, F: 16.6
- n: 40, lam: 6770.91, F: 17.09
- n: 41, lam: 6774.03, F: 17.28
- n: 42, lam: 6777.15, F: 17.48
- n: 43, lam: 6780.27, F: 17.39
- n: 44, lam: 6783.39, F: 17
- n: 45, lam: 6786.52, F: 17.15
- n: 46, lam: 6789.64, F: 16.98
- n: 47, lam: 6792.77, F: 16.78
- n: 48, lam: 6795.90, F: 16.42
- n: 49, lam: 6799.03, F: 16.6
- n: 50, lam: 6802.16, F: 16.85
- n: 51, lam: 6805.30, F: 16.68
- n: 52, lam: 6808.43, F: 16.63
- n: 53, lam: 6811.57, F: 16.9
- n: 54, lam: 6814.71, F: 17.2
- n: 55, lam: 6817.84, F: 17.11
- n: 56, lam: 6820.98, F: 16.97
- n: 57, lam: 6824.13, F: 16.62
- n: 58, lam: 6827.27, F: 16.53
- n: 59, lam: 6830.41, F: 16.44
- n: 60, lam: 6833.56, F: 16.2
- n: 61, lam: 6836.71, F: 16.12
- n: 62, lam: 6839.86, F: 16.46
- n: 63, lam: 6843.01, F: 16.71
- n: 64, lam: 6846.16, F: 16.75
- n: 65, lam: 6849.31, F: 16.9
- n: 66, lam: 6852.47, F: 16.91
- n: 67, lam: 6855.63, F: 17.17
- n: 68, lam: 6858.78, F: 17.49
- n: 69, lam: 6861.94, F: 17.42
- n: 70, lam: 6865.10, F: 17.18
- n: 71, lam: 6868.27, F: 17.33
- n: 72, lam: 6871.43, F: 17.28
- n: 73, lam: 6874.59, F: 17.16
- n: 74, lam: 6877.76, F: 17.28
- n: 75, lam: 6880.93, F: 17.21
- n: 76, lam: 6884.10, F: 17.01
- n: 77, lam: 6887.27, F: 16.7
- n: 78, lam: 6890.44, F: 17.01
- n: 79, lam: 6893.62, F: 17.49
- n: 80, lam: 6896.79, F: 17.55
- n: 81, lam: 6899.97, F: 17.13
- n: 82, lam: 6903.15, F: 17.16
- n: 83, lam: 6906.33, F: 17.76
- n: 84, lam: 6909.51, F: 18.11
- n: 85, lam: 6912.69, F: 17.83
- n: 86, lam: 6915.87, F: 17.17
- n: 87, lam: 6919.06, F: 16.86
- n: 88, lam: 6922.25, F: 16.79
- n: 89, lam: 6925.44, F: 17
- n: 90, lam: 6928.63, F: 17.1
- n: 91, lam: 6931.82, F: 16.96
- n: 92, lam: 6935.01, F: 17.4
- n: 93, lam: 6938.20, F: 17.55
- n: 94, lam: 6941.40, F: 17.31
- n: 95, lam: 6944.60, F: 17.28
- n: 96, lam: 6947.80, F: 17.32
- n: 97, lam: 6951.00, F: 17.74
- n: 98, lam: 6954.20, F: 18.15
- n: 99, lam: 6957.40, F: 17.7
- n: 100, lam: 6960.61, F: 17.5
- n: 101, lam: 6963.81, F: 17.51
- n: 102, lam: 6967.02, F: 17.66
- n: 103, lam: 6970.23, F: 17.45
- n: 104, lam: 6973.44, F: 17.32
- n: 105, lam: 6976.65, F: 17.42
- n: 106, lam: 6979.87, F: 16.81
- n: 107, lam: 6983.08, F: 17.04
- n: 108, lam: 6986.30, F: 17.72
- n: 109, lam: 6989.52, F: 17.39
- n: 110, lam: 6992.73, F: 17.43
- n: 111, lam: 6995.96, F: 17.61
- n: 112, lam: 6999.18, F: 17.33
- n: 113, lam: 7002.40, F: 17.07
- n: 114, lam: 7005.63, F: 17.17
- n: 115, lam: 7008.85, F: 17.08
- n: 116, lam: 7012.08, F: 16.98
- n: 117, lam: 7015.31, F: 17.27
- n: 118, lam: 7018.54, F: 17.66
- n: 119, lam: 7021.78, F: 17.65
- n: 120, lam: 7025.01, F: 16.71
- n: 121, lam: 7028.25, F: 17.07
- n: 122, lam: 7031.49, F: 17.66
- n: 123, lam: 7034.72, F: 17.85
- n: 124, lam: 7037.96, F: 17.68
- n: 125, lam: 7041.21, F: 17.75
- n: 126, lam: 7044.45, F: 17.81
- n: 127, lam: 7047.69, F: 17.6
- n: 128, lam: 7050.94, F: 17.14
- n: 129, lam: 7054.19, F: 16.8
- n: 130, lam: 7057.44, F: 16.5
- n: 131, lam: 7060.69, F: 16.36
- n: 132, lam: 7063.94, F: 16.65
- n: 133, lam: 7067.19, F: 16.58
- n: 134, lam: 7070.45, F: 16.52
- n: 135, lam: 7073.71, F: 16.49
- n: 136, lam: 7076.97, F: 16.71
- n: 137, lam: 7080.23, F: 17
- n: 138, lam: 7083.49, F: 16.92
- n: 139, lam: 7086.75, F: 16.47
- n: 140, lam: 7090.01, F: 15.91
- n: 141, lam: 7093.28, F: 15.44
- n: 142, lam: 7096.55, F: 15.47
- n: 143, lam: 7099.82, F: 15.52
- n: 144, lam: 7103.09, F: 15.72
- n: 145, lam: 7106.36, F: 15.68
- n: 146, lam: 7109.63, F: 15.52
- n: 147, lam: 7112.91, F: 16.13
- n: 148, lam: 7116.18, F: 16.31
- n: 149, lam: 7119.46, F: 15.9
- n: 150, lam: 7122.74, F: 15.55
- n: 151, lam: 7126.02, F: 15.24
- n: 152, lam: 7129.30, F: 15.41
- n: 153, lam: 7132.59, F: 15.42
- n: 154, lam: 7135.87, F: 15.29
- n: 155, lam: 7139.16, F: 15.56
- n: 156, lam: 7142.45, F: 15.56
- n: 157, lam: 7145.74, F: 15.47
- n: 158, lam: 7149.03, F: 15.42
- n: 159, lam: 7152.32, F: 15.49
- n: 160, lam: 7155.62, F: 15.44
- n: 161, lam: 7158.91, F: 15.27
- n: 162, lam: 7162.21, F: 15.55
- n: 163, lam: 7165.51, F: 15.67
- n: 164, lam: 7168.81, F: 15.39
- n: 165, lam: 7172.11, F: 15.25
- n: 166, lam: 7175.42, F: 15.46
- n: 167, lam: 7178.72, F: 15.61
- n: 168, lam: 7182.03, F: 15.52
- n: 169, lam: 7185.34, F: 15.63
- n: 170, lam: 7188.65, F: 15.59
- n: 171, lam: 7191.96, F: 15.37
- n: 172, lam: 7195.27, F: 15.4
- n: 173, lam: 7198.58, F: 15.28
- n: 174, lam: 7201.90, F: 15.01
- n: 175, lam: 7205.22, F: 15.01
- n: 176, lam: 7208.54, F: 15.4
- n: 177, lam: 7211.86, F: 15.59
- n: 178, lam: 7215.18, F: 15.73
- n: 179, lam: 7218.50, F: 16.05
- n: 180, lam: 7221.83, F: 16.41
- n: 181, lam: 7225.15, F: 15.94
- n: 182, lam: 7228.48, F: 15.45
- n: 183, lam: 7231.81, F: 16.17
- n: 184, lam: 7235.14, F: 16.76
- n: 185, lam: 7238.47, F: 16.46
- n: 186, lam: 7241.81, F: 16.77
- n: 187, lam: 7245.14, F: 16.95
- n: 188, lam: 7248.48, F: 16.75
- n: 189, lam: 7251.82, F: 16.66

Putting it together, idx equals 1.0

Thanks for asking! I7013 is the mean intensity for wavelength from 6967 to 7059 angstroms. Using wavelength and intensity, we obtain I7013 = 17.3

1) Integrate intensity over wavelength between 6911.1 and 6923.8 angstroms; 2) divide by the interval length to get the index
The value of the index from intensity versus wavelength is 17.2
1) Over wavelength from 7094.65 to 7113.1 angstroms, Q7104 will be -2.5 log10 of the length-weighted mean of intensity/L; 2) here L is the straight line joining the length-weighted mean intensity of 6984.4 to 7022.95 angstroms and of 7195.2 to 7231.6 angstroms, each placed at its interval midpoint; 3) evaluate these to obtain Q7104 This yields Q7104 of 0.06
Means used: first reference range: 17.4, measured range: 15.6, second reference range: 15.6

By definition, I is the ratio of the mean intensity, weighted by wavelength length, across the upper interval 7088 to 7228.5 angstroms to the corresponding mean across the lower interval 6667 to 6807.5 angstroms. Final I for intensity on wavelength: 0.9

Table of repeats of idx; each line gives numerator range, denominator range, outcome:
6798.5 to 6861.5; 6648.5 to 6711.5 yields 1.05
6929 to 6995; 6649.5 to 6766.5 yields 1.13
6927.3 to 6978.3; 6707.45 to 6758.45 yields 1.14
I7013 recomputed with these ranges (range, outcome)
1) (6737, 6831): 16.7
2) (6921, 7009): 17.4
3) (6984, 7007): 17.4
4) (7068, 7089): 16.7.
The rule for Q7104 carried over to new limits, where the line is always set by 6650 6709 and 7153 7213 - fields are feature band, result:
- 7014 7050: -0.110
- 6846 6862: -0.053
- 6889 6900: -0.073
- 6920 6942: -0.069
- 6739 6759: 0.020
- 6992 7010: -0.090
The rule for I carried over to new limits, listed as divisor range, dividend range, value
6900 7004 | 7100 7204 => 0.89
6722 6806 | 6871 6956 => 1.04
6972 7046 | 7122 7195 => 0.89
